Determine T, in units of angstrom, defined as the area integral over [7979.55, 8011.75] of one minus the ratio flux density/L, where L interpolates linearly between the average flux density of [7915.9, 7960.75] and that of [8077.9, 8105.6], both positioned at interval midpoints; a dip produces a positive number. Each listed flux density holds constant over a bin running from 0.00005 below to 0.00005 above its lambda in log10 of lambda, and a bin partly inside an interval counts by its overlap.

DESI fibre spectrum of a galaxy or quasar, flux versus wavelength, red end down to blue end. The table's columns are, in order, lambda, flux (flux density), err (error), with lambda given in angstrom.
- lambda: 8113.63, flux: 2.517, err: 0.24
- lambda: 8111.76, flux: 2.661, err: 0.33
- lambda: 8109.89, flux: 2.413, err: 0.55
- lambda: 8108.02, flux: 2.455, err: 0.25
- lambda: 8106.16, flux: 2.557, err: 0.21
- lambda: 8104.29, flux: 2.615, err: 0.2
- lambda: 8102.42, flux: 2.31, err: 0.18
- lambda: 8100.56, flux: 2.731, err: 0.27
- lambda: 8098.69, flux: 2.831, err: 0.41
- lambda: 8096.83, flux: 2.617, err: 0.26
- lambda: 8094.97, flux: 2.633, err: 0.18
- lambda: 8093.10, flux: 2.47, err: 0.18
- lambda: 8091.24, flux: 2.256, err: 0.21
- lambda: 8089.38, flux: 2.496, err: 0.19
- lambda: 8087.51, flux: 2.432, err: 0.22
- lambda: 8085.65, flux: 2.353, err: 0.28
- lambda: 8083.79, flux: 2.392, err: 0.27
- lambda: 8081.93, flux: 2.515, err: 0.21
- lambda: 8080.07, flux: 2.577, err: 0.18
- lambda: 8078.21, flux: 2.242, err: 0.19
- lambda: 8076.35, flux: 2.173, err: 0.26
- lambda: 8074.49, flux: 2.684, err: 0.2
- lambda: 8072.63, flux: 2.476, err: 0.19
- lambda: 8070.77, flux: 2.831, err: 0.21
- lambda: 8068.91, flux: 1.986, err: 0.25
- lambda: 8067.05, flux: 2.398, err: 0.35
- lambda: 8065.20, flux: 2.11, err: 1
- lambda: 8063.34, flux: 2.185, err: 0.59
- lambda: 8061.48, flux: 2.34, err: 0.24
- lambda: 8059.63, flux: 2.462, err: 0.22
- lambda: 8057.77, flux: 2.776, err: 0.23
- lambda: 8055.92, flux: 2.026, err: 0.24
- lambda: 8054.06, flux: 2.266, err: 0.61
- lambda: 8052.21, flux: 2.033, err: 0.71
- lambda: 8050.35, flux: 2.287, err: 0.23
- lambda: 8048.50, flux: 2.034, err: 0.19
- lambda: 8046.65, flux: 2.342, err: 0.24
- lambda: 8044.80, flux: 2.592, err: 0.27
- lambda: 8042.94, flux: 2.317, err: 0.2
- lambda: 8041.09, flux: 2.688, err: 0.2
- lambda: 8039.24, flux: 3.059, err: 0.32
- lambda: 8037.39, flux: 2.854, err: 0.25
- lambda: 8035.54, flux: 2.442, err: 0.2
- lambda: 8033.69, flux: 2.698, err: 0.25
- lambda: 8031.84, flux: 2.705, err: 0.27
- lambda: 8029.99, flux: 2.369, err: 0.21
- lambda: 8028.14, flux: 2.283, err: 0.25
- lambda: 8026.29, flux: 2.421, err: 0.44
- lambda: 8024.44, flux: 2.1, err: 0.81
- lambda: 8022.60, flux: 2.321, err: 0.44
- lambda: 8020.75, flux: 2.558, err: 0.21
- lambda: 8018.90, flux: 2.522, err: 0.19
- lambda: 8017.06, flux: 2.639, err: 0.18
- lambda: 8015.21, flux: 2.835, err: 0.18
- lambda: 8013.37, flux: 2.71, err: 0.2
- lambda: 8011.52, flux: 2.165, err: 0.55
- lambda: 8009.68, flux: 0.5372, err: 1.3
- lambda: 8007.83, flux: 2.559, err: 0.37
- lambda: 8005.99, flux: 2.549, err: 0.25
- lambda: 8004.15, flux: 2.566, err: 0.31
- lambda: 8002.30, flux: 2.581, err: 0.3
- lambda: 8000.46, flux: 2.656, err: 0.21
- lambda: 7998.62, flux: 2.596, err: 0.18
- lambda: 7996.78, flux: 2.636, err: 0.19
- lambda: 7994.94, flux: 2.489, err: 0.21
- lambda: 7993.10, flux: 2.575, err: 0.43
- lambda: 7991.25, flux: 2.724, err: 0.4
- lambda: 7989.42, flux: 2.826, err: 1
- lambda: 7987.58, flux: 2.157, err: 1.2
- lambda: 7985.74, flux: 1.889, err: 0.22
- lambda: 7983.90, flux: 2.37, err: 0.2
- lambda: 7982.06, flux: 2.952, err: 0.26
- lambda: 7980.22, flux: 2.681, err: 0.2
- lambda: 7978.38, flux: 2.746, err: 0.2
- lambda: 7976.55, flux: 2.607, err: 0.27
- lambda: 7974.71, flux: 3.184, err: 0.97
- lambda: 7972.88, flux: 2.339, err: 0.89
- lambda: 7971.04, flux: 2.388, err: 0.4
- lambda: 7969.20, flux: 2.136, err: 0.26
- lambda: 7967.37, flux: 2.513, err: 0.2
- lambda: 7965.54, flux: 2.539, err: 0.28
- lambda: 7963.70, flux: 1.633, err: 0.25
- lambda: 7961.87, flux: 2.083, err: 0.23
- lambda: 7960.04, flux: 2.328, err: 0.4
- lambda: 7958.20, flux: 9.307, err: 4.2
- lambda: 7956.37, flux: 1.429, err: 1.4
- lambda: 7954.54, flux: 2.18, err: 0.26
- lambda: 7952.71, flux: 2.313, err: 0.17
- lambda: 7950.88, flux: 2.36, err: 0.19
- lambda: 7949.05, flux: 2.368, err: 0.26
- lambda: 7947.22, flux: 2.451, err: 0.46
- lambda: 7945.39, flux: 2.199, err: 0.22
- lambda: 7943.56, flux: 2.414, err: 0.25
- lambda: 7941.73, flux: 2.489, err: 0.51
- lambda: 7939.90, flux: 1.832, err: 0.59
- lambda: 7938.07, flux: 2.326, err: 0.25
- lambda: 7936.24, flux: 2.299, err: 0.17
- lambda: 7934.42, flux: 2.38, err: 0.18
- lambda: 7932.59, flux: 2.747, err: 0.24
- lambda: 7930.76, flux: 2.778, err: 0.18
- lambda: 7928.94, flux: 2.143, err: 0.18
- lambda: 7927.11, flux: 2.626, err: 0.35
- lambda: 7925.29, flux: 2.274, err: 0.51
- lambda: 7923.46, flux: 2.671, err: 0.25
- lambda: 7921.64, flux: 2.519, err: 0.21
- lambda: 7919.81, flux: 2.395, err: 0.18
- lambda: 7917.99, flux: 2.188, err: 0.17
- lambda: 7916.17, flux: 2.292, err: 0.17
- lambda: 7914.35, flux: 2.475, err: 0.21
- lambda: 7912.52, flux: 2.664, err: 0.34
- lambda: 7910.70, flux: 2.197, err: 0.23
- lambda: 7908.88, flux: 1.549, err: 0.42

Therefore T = 2.0 angstrom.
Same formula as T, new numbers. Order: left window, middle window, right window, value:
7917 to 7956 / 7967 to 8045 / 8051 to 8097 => -4.1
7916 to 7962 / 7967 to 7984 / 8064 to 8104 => -0.2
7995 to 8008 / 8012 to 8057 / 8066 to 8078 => 0.8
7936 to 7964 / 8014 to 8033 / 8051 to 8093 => 0.0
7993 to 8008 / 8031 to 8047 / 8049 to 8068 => -1.7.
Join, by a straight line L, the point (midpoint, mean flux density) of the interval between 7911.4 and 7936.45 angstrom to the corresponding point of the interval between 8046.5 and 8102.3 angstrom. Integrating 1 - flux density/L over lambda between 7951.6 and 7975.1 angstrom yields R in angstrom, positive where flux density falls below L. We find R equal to -3.25 angstrom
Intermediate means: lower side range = 2.46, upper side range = 2.4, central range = 2.79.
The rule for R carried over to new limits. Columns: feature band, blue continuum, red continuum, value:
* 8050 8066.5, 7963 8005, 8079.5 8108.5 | 1.6 angstrom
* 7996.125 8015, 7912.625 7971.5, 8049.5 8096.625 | 0.7 angstrom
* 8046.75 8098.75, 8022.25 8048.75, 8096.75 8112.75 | 3.2 angstrom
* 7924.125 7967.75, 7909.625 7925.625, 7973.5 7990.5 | -1.6 angstrom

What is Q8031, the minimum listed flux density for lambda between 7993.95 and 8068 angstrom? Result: 0.5372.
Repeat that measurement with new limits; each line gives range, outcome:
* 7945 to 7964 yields 1.429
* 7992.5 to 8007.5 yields 2.489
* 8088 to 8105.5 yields 2.256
